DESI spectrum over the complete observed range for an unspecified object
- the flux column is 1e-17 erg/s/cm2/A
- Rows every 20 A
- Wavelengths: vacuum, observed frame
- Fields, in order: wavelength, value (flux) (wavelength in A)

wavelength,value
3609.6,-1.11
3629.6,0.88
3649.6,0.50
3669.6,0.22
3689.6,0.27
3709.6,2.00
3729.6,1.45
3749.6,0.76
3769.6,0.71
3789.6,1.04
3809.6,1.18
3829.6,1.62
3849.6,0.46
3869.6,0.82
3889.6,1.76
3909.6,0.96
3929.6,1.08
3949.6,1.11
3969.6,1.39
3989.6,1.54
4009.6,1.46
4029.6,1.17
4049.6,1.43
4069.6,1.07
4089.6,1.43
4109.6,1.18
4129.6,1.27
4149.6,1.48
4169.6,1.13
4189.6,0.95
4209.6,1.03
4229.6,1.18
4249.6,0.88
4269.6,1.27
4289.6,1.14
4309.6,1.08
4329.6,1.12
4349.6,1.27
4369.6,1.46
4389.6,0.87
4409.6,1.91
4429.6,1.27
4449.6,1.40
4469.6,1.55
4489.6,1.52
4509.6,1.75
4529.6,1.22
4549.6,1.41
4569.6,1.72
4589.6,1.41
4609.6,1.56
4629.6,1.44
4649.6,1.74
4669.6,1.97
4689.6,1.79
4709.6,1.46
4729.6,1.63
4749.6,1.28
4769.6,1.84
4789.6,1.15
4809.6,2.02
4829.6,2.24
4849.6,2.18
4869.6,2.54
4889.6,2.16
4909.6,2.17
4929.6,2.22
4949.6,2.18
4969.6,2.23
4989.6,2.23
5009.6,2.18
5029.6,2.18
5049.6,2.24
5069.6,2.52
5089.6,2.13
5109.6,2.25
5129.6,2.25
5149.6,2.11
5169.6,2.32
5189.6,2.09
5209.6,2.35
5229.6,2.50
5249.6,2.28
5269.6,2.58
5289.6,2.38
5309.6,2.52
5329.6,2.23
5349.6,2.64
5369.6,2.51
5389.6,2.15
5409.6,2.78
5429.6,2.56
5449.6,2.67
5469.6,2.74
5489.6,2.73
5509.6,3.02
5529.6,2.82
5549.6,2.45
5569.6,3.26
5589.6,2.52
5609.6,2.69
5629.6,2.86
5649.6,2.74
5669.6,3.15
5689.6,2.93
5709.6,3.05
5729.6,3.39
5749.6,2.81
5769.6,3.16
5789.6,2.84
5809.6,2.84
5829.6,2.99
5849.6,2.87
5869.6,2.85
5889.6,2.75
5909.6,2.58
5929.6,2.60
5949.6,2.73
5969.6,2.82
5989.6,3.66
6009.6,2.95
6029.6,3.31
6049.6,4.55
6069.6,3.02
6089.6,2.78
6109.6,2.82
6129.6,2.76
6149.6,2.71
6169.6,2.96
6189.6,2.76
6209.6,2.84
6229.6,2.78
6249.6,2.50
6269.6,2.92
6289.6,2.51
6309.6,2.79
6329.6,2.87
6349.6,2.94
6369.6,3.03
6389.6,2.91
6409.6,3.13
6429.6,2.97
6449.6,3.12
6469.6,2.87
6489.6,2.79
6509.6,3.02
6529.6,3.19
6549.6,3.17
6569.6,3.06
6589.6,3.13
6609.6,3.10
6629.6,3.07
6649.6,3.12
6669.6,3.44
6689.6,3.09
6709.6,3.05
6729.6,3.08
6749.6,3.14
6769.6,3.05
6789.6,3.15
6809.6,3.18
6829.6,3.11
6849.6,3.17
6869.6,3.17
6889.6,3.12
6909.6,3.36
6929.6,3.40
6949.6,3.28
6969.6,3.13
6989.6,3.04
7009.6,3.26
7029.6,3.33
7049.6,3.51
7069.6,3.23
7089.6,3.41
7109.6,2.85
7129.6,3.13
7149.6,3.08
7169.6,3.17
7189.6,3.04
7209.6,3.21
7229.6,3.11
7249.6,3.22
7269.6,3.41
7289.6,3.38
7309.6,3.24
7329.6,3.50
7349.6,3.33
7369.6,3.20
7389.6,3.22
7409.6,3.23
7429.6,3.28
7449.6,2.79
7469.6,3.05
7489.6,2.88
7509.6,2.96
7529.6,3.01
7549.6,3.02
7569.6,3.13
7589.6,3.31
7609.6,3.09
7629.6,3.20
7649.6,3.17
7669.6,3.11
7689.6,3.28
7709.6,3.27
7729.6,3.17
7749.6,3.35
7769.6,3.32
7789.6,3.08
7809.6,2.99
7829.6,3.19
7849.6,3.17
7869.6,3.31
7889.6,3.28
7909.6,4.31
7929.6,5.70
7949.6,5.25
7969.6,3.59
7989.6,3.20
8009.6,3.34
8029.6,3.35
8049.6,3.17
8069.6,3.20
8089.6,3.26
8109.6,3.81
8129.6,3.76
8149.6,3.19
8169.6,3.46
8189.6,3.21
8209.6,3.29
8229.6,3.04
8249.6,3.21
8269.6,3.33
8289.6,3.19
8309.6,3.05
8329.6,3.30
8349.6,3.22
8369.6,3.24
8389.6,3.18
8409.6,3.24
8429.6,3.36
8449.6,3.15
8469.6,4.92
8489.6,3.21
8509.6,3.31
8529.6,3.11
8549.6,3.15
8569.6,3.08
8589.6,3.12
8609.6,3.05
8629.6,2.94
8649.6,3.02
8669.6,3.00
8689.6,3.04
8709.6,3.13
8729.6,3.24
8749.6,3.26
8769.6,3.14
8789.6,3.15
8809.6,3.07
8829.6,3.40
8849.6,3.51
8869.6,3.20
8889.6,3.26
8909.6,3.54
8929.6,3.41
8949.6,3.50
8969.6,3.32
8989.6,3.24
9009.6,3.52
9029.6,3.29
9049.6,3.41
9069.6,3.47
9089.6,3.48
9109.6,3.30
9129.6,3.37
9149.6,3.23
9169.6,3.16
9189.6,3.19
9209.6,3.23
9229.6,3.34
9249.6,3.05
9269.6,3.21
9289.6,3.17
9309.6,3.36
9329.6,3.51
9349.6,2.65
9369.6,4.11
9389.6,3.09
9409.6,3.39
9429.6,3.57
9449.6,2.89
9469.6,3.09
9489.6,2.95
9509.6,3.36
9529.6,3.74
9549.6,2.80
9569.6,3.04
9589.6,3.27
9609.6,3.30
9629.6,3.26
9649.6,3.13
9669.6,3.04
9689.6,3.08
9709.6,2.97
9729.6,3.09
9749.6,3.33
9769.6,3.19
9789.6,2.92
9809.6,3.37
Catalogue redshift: 0.21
